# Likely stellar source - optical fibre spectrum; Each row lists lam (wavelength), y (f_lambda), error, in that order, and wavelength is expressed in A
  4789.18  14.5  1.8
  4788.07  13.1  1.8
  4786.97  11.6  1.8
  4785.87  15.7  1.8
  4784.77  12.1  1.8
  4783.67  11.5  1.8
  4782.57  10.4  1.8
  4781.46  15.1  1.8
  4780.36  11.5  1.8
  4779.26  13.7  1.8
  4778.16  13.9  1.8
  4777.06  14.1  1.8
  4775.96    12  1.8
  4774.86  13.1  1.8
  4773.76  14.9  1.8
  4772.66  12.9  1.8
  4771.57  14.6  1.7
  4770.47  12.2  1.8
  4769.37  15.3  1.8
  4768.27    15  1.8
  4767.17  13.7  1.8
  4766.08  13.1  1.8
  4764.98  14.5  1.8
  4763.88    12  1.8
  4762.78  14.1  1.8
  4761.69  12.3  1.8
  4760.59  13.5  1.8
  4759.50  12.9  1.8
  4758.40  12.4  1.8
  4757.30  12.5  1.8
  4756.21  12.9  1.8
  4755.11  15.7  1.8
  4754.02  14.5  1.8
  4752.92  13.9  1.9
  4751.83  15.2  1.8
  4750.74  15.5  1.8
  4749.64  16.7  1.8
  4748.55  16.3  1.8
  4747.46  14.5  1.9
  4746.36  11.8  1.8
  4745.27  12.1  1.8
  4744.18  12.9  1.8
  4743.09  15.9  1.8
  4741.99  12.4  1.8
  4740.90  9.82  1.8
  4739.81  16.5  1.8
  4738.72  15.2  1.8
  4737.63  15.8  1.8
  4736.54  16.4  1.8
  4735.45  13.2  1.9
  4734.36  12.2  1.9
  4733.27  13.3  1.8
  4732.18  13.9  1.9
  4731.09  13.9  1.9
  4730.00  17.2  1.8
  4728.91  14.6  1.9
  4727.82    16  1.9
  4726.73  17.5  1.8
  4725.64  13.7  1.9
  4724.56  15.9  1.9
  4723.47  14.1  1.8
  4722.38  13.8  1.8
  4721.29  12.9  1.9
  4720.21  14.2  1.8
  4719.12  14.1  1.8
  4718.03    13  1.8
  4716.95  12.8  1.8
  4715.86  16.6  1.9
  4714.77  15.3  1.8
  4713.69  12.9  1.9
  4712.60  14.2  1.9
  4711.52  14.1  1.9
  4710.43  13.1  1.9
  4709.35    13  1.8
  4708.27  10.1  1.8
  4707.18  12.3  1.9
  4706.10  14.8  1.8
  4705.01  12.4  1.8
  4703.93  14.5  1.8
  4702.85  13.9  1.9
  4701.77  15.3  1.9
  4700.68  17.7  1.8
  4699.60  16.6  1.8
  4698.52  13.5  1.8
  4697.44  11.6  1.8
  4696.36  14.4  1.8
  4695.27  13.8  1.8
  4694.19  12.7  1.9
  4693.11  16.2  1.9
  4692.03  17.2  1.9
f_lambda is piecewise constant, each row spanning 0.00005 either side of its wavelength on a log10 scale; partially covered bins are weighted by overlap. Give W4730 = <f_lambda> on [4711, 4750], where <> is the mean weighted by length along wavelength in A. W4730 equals 14.3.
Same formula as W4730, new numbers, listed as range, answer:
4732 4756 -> 14.2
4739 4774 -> 13.8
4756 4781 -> 13.4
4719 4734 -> 14.6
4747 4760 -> 14.4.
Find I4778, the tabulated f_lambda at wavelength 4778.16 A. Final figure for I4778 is 13.9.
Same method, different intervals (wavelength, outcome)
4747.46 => 14.5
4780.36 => 11.5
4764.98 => 14.5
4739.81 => 16.5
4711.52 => 14.1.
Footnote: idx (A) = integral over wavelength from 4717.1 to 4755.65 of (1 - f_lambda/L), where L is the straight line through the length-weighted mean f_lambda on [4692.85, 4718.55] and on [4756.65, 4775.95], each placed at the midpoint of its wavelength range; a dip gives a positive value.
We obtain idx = -2.1 A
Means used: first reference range 13.9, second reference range 13.4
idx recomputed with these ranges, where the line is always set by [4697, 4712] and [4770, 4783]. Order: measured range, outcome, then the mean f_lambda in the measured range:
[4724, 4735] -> -0.97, 14.8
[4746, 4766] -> -0.84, 13.9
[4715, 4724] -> -0.20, 14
